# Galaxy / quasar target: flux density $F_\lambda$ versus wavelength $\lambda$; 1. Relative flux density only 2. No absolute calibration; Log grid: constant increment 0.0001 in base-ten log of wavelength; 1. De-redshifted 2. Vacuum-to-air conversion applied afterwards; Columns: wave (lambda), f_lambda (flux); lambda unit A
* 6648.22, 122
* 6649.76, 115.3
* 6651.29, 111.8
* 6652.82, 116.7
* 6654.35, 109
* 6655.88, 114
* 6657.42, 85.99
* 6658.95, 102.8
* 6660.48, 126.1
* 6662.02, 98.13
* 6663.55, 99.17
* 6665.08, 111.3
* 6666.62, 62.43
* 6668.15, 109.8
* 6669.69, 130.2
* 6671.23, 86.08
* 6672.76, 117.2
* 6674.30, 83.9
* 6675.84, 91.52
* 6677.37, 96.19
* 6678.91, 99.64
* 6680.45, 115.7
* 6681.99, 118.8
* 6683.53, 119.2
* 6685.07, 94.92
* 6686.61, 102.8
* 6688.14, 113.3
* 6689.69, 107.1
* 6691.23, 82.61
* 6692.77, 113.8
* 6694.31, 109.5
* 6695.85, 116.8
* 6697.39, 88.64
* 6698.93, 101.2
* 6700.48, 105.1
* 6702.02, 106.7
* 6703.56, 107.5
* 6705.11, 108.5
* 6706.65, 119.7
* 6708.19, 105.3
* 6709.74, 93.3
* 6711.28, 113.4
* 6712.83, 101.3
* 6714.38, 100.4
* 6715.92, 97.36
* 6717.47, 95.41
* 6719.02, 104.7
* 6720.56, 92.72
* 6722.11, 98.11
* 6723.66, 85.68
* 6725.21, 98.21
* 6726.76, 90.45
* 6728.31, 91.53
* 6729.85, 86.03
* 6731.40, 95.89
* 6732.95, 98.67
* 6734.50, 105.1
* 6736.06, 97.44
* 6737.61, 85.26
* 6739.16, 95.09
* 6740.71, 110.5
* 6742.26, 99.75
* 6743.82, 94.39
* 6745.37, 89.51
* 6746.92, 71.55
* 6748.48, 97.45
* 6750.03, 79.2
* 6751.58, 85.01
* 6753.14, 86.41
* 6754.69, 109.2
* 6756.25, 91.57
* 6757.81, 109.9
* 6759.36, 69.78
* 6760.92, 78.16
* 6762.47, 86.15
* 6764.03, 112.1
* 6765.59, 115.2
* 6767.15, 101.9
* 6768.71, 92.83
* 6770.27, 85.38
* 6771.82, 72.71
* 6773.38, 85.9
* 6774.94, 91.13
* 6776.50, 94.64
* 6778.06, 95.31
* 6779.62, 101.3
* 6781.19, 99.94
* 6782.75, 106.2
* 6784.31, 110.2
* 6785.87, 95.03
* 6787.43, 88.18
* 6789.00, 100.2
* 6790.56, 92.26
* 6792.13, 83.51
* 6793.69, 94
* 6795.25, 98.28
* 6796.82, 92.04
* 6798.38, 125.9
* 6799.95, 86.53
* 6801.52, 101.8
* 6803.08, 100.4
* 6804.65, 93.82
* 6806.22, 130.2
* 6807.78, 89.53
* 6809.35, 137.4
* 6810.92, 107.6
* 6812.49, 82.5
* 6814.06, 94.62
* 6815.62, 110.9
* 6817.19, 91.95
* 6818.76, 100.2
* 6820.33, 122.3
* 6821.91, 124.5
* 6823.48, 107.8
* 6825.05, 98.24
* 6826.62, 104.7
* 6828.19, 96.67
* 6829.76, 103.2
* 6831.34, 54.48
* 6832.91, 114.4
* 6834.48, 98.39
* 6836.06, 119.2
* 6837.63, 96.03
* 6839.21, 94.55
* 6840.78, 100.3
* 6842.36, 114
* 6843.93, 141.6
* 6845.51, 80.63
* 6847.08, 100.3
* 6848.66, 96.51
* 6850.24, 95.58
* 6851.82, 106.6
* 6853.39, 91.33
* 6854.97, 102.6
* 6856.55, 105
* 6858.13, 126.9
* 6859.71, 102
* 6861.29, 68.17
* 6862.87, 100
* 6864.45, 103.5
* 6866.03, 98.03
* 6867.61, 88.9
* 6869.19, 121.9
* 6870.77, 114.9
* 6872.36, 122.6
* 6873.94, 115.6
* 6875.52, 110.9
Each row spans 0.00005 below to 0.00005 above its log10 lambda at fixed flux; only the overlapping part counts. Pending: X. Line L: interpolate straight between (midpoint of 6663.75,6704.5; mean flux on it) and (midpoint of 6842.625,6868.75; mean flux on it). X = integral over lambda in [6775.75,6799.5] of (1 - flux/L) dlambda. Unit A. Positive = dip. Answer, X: 0.86 A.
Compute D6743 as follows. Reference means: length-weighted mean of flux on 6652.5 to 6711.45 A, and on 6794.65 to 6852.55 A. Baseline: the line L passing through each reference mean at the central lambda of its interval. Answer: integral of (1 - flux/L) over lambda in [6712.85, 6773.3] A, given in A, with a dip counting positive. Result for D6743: 6.00 A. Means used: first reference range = 105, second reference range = 103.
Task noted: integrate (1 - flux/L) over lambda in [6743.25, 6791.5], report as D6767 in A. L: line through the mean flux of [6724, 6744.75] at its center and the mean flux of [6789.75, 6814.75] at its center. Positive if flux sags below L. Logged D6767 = 2.46 A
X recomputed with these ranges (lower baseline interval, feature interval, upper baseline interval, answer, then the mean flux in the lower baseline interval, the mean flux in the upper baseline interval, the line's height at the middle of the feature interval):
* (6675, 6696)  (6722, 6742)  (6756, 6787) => 0.88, 105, 94.8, 99.7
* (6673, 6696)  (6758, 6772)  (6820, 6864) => 1.52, 104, 102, 103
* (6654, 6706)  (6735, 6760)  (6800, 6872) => 2.72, 104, 103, 104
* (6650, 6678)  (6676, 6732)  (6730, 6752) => -2.31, 103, 93.1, 98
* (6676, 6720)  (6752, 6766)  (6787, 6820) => 1.05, 105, 101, 102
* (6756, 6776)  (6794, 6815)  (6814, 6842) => -1.01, 91.8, 102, 98.2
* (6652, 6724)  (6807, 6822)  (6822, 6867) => -0.56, 104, 101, 102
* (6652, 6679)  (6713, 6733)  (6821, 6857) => 1.40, 102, 102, 102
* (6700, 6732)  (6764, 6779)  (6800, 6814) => 1.23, 99.9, 104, 102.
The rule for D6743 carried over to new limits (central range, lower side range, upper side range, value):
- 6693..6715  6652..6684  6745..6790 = -1.2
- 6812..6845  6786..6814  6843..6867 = -0.9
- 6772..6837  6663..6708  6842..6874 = 2.4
